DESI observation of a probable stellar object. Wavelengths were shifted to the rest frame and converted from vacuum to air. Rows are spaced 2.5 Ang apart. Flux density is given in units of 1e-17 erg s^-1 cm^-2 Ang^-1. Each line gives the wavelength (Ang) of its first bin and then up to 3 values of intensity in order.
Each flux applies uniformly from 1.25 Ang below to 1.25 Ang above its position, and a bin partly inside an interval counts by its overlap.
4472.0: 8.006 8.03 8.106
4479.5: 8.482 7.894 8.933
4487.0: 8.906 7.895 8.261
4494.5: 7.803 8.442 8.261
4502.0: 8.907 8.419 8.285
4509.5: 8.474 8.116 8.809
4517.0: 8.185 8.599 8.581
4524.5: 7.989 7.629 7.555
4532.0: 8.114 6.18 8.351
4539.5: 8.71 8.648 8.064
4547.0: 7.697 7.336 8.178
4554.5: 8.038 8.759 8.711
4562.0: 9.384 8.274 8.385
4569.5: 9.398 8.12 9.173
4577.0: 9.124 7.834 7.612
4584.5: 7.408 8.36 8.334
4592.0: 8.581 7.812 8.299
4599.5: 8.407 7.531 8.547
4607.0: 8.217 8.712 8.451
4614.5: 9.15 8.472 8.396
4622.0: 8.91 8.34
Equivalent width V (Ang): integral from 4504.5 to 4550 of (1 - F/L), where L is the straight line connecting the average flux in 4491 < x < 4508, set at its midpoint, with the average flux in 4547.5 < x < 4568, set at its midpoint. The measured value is 1.39 Ang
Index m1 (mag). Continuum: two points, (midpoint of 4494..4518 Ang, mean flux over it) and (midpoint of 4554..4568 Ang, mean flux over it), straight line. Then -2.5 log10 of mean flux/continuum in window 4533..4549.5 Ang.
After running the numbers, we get 0.085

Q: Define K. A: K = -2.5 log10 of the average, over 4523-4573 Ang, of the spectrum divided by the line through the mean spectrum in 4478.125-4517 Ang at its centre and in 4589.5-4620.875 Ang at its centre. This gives 0.03 mag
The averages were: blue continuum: 8.38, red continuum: 8.38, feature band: 8.18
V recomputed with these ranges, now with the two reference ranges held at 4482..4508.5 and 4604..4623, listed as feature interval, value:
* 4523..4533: 0.7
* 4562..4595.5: 0.6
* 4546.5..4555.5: 0.7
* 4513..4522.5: -0.1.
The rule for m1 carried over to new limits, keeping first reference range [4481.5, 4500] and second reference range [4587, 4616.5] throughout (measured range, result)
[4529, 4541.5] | 0.07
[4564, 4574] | -0.03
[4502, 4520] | -0.01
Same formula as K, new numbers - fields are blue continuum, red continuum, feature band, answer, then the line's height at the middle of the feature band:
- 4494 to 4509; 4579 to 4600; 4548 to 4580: -0.05 mag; 8.16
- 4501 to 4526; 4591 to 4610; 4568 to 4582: -0.04 mag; 8.29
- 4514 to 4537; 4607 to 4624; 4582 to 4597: 0.05 mag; 8.44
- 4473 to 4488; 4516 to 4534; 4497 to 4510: -0.04 mag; 8.19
